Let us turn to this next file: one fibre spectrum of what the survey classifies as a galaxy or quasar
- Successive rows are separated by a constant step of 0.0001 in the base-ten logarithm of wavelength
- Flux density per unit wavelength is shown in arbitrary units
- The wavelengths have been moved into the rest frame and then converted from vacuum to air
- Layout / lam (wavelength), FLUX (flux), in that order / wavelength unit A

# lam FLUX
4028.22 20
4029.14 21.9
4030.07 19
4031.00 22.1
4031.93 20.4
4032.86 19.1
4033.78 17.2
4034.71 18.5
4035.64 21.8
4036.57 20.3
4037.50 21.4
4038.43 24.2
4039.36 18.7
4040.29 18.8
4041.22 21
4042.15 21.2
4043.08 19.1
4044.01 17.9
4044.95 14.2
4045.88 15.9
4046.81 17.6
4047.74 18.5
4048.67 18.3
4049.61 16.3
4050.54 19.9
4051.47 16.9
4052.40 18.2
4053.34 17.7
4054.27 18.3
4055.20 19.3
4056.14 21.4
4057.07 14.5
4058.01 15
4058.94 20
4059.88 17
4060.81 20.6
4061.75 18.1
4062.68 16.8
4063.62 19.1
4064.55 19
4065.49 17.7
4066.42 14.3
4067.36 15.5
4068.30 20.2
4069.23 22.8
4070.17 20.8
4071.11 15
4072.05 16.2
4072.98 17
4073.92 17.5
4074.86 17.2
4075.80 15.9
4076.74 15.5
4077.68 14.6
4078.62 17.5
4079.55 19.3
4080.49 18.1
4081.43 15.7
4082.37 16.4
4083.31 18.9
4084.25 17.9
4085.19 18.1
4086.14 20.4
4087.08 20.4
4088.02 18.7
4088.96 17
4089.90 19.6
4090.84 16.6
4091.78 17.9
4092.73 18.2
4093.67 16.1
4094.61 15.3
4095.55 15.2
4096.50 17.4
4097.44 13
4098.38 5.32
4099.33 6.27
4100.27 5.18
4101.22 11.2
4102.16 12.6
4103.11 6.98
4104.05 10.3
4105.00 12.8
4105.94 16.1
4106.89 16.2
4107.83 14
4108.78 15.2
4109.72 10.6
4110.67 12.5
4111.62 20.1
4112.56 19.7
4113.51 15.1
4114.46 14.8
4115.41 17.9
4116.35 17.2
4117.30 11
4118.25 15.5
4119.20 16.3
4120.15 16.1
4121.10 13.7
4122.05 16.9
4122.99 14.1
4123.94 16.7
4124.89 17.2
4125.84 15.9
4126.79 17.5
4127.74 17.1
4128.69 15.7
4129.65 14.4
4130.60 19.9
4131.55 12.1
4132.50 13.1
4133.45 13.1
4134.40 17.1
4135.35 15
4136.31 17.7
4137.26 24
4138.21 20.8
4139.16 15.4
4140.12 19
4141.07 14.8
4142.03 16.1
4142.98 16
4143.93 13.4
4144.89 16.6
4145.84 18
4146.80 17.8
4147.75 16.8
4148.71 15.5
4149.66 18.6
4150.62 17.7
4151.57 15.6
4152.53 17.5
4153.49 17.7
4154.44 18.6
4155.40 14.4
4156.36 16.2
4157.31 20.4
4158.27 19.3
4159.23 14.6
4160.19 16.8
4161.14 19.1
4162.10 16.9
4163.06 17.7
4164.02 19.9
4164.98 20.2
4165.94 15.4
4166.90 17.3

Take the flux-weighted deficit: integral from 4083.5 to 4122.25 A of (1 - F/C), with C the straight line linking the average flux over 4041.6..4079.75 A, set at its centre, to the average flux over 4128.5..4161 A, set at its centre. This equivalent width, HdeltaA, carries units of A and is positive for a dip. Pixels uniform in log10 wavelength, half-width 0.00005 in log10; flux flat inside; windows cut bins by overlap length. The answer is 5.3 A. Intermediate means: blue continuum 17.7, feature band 14.9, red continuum 16.8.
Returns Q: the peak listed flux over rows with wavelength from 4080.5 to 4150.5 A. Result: 24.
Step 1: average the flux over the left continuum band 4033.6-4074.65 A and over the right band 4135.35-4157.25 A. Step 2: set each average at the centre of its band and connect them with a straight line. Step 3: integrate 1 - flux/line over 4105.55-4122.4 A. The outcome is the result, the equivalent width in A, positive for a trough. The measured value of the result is 2.0 A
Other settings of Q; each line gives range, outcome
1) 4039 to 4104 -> 22.8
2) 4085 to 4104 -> 20.4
